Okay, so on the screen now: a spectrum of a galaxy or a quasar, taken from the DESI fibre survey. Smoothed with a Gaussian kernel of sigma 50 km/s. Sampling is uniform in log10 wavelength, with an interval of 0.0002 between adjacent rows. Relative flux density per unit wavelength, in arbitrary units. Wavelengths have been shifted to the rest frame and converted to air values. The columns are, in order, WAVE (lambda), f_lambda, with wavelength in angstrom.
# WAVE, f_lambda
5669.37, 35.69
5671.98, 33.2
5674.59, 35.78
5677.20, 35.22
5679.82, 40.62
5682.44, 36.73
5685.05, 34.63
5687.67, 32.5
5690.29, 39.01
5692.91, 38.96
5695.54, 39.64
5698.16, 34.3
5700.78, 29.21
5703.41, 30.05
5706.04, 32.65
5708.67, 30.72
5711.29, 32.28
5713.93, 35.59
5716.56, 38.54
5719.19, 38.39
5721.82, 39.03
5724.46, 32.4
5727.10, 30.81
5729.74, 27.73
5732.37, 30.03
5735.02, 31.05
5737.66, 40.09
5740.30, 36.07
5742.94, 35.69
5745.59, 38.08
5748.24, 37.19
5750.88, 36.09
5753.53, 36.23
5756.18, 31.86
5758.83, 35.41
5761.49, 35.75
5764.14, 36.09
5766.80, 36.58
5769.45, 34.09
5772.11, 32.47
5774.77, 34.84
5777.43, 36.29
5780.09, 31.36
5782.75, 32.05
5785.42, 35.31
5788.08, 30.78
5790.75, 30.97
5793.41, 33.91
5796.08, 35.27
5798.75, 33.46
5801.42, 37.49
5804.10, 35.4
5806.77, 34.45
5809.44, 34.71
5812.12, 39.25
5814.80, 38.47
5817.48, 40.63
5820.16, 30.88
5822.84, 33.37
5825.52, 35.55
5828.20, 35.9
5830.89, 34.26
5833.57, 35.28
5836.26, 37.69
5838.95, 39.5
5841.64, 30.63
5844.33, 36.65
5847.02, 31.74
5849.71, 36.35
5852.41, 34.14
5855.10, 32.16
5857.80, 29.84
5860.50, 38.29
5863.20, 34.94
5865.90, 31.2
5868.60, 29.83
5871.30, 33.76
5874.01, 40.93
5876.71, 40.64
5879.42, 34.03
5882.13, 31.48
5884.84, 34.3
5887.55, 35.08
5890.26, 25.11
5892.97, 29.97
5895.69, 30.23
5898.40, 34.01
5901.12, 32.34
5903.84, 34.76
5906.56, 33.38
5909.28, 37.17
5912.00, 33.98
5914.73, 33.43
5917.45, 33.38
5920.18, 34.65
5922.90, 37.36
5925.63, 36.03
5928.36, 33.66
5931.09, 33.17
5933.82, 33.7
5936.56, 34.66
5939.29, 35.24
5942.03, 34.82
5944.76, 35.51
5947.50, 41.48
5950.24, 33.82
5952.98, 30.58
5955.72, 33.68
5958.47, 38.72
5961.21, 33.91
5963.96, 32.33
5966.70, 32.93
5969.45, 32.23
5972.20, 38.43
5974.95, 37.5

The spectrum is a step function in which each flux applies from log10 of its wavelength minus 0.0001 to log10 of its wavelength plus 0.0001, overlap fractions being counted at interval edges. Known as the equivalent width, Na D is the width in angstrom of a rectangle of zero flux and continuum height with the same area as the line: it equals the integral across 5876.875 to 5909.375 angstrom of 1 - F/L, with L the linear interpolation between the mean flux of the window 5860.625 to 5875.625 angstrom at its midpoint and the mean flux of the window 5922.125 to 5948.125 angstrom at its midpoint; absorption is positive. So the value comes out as 2.0 angstrom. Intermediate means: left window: 34.6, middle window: 32.8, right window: 35.4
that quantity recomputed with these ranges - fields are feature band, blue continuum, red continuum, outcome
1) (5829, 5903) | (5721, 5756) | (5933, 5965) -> 1.8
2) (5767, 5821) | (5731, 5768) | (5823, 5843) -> 1.1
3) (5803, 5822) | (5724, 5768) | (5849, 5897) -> -1.2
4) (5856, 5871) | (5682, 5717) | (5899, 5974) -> 0.8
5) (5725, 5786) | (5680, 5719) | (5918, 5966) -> 0.9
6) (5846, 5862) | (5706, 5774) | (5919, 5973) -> 0.4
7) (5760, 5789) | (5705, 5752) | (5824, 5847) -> 0.6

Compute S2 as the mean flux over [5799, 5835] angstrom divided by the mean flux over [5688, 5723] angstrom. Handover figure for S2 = 1.02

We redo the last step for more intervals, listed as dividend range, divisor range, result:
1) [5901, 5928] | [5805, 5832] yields 0.97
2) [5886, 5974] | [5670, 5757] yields 0.98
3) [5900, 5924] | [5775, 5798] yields 1.03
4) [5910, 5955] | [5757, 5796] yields 1.02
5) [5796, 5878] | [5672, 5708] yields 1.00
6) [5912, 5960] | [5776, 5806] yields 1.03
